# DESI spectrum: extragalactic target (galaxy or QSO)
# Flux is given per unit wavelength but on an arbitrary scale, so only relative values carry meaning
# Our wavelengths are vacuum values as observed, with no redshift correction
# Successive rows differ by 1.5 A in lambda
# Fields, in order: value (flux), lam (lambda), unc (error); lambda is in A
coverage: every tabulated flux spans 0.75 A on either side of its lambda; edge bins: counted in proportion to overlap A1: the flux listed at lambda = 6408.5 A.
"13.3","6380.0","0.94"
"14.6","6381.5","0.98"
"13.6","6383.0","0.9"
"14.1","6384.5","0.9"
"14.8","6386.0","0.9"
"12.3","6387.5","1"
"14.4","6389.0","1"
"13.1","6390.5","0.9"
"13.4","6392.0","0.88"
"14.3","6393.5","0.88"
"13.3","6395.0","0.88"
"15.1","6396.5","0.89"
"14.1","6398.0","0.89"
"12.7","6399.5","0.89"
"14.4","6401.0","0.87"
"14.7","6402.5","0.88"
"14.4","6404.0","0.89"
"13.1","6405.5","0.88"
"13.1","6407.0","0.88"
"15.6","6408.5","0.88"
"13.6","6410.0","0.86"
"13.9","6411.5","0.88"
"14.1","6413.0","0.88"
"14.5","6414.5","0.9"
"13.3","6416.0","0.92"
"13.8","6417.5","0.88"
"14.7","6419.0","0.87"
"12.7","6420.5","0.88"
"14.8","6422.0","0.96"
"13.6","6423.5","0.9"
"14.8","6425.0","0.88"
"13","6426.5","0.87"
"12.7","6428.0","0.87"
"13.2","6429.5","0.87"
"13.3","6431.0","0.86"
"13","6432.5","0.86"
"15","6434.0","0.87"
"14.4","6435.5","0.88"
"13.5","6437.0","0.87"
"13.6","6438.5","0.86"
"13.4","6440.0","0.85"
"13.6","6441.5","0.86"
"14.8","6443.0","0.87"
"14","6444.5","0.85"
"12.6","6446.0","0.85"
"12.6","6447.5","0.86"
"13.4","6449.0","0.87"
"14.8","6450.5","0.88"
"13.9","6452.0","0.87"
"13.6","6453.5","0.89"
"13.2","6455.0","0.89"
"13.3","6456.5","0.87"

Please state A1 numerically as 15.6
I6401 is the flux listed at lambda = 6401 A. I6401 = 14.4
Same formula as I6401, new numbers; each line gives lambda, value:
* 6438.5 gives 13.6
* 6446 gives 12.6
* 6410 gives 13.6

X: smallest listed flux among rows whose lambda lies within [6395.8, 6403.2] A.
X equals 12.7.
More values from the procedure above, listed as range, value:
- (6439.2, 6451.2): 12.6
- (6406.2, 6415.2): 13.1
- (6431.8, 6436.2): 13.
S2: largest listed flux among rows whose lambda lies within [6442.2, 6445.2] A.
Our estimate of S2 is 14.8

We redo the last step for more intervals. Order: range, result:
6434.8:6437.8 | 14.4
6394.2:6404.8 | 15.1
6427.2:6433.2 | 13.3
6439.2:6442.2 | 13.6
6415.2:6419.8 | 14.7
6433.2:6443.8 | 15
